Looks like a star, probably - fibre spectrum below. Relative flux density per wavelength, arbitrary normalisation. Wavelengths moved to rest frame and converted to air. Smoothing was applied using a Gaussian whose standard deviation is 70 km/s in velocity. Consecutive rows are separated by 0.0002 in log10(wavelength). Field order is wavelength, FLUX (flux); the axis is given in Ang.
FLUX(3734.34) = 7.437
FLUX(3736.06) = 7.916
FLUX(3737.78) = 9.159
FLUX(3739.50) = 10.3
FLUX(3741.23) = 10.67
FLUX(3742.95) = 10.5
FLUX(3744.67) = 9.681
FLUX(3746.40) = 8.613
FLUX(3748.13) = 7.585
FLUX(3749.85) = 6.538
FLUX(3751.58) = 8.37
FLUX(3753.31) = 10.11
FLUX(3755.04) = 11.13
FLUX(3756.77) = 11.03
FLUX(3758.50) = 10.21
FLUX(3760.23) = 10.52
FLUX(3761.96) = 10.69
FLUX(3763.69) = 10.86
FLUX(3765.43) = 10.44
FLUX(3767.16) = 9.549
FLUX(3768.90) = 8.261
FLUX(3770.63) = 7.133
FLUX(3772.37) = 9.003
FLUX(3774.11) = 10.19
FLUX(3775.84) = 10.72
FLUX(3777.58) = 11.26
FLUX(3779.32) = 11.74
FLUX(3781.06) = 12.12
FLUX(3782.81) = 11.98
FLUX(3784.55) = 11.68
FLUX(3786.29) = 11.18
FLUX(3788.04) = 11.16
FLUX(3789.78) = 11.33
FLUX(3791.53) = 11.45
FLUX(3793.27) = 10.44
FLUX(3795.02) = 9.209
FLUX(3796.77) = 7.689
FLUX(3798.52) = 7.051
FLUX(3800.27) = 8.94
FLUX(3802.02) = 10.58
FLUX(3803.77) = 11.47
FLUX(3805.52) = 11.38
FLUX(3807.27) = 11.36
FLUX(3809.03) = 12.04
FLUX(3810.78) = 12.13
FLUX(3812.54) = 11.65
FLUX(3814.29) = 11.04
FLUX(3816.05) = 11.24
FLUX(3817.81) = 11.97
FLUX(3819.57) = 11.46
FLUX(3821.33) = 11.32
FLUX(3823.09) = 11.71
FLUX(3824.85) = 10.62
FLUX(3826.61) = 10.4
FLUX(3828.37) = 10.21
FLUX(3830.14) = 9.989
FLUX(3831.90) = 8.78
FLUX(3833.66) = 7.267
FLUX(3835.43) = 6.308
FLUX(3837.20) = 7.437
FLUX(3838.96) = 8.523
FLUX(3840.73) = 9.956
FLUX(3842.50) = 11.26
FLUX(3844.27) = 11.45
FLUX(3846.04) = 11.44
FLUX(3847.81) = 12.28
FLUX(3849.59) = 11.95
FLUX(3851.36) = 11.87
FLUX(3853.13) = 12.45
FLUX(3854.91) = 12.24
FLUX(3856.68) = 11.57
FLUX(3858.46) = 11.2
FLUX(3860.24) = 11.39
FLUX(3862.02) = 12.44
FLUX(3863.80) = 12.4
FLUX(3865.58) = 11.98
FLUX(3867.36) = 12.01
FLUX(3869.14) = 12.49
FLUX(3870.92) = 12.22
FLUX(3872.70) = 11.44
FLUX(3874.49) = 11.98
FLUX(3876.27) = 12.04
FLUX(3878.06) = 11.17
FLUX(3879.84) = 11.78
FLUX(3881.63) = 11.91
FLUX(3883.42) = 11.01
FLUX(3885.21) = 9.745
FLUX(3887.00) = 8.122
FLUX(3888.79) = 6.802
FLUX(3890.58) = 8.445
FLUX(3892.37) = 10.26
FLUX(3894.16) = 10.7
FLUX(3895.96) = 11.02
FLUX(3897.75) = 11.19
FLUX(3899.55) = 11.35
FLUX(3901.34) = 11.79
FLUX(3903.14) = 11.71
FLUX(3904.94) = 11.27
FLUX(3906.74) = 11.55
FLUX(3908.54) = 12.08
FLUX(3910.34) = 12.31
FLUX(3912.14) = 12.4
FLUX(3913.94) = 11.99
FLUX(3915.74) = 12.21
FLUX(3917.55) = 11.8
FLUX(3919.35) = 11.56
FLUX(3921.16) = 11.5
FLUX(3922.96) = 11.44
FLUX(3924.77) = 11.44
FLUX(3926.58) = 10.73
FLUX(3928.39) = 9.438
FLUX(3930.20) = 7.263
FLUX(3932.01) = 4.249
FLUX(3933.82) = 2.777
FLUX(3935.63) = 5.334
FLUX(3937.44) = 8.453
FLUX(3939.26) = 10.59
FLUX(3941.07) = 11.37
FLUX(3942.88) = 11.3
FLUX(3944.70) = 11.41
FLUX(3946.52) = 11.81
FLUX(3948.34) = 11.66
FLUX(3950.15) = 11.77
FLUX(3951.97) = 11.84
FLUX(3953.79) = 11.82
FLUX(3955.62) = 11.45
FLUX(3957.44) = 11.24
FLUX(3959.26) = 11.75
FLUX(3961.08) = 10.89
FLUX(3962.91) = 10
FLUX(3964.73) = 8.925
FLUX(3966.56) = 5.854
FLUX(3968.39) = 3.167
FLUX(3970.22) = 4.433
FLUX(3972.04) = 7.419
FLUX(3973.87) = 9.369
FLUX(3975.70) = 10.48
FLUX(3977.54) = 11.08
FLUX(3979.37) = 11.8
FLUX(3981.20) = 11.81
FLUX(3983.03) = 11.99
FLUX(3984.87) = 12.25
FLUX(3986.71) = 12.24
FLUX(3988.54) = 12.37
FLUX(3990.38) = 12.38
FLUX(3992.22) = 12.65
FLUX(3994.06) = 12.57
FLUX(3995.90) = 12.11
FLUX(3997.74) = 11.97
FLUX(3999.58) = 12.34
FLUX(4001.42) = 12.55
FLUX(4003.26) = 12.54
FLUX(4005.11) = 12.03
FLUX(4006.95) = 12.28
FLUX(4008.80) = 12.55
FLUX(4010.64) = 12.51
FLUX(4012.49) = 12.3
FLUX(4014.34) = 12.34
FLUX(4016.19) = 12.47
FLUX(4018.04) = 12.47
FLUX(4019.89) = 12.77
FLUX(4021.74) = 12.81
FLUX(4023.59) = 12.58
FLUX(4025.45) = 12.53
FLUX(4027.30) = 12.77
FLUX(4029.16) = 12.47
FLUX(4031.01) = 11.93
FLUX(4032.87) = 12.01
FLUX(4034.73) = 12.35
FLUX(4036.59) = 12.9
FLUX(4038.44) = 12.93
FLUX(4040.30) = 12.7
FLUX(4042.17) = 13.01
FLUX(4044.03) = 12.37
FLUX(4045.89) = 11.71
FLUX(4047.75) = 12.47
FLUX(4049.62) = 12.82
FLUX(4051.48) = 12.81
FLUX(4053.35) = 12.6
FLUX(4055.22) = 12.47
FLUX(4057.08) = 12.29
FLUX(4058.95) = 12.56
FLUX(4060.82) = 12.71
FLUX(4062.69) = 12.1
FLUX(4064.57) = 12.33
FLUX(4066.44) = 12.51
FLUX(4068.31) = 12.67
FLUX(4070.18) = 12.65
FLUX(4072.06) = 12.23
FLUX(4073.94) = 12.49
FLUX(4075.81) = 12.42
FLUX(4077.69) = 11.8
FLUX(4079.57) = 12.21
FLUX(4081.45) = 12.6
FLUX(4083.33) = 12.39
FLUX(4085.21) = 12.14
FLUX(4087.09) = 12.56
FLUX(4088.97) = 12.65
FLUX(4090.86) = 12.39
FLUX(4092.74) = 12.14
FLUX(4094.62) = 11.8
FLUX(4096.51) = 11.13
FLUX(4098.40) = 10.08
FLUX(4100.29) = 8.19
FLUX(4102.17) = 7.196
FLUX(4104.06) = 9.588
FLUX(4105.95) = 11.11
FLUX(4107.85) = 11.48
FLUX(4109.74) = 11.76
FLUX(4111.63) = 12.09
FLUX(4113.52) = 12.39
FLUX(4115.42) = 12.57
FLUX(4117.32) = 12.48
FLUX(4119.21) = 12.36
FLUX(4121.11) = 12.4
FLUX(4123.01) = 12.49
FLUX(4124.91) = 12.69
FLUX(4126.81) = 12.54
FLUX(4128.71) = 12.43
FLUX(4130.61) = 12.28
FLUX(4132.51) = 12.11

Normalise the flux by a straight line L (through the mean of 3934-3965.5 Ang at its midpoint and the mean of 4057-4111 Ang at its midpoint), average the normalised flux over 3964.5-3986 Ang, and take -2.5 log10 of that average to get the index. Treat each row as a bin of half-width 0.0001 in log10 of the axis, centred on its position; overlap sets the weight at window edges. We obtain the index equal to 0.18 mag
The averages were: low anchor 10.5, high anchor 11.7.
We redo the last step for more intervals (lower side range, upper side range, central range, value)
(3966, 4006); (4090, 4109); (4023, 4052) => -0.18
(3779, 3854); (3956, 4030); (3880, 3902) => 0.07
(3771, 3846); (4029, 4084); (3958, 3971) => 0.41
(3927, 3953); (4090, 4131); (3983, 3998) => -0.23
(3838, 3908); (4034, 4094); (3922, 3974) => 0.25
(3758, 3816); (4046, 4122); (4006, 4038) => -0.08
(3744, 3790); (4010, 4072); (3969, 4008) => 0.07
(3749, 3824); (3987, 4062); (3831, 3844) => 0.25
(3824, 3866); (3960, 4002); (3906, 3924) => -0.13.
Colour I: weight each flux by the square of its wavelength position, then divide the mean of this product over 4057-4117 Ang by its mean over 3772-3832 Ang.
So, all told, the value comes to 1.26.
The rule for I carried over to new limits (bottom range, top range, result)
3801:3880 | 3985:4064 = 1.23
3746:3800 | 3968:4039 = 1.32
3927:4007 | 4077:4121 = 1.20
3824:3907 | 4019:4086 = 1.27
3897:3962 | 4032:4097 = 1.24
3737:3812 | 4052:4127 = 1.37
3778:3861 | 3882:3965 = 1.03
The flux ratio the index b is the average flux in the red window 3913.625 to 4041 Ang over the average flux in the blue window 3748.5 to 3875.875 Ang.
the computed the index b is 1.0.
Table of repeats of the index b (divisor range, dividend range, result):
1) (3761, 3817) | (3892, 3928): 1.09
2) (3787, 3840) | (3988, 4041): 1.22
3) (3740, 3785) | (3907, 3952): 1.03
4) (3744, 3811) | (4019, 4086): 1.23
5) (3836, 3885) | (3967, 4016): 0.98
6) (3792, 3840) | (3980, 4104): 1.21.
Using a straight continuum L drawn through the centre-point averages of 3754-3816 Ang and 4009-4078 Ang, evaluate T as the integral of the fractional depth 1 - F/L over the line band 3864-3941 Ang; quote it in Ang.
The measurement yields 5.9 Ang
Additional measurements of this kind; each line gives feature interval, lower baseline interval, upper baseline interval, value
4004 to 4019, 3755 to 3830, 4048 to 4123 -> -1.0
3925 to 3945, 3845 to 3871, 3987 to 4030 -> 6.2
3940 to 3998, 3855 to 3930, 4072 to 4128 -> 3.6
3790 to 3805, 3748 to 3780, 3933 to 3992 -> 0.2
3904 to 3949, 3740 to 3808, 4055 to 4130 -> 2.7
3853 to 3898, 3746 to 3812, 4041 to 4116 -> -1.5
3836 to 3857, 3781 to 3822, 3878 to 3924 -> 0.0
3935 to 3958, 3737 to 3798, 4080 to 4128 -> 0.2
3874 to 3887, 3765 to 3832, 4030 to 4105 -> -0.1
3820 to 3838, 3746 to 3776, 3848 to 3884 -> 2.5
